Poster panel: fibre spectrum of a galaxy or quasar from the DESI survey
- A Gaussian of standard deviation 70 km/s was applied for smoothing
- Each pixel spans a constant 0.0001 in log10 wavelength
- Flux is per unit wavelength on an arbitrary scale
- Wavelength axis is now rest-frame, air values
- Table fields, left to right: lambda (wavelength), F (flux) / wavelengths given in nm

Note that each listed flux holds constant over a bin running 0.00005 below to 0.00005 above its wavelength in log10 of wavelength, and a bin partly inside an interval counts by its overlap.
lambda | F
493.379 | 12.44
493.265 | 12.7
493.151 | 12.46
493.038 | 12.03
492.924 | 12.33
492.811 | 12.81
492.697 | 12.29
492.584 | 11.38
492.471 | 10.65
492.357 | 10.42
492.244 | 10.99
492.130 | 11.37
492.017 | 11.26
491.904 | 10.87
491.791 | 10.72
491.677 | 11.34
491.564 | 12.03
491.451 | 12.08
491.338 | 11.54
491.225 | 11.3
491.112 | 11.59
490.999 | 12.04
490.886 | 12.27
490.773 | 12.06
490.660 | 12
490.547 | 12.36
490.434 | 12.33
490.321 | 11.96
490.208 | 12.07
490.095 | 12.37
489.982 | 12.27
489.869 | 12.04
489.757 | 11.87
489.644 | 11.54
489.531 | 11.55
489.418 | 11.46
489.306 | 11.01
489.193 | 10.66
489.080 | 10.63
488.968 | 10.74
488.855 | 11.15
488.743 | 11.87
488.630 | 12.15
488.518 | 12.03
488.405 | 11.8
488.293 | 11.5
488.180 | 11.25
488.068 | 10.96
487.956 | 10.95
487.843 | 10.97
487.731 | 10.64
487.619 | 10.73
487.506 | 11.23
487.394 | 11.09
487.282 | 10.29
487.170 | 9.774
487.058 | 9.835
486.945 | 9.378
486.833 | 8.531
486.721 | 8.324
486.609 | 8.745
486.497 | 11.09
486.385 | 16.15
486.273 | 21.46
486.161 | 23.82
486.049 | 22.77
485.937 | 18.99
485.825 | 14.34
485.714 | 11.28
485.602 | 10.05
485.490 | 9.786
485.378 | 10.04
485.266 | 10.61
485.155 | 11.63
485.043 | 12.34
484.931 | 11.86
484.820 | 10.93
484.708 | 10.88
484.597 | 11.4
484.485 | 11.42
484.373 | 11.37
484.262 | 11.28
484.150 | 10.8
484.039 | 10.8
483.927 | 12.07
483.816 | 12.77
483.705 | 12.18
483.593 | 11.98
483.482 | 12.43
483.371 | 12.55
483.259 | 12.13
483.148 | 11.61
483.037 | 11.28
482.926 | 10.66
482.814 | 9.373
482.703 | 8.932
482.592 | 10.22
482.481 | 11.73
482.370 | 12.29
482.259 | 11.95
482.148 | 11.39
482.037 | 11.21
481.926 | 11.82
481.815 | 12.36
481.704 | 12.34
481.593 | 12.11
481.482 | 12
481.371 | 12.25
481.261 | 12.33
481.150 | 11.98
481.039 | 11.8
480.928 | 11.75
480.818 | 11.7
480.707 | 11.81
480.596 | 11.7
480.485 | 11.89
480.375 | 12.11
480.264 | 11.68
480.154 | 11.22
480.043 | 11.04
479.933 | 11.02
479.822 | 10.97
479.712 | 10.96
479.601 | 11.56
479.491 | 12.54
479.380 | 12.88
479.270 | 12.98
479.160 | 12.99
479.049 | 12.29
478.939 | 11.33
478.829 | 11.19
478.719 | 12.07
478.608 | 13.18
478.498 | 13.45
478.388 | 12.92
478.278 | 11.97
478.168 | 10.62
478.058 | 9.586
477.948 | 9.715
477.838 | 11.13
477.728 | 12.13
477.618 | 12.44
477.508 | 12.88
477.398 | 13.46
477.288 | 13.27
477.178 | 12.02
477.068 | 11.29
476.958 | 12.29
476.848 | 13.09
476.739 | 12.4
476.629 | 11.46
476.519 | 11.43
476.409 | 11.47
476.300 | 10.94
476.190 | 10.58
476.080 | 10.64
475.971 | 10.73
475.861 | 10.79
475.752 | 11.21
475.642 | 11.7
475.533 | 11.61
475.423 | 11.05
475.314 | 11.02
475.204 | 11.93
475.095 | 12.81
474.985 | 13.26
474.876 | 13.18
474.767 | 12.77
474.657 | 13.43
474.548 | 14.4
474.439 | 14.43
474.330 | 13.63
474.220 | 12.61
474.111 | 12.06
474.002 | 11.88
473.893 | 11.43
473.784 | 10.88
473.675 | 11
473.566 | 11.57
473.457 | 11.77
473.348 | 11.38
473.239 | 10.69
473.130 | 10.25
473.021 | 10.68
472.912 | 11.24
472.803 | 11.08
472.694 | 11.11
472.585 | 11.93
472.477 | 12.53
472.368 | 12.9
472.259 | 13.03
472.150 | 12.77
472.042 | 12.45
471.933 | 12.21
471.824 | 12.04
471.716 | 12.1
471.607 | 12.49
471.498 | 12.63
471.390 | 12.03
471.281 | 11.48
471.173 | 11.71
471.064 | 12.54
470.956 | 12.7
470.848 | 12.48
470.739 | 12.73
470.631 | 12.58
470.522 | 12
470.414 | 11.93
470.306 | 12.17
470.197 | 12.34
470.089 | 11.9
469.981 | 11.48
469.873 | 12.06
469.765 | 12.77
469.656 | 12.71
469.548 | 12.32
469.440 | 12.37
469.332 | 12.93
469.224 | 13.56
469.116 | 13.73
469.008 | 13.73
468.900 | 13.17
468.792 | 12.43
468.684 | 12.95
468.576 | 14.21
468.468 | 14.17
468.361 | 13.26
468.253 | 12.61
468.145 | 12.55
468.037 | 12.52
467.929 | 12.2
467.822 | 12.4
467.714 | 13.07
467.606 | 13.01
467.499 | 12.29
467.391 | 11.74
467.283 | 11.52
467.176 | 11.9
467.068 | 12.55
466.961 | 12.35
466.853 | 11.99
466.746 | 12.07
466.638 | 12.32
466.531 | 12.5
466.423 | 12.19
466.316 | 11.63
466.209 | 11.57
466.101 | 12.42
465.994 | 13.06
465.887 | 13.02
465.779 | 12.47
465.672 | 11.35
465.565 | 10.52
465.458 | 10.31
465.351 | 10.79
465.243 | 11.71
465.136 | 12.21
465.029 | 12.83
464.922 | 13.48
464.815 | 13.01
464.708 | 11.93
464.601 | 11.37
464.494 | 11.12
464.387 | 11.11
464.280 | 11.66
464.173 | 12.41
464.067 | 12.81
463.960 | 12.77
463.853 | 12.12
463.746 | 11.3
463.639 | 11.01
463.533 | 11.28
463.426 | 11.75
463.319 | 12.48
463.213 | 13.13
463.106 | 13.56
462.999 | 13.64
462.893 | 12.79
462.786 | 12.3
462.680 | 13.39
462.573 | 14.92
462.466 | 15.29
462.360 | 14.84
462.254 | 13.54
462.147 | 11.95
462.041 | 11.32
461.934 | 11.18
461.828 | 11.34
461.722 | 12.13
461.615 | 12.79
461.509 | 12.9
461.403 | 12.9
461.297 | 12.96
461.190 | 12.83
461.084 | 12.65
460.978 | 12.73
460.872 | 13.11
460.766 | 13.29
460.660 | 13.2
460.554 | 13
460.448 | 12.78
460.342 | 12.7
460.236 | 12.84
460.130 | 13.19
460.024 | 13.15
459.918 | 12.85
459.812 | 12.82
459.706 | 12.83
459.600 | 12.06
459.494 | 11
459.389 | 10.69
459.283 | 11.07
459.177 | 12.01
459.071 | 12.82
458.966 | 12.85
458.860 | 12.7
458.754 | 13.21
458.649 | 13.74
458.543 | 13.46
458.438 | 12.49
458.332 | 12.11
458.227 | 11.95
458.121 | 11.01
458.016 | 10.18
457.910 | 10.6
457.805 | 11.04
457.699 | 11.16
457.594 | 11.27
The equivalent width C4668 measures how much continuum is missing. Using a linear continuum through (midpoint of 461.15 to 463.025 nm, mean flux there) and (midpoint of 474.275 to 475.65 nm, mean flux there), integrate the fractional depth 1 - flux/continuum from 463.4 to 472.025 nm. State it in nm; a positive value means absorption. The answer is 0.378 nm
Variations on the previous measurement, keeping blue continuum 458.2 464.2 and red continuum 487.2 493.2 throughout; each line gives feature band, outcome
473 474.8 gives 0.01 nm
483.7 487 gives -0.24 nm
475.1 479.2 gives 0.10 nm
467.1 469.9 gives -0.09 nm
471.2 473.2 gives 0.05 nm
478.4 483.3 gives 0.06 nm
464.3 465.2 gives 0.03 nm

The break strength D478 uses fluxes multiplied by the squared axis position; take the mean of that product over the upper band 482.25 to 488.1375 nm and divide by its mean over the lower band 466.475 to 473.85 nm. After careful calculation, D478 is 1.03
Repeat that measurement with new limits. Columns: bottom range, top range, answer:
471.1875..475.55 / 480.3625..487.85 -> 1.03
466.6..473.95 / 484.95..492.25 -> 1.05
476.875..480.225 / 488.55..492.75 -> 1.02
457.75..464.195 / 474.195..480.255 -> 1.03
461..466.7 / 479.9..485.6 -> 1.01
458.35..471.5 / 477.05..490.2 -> 1.03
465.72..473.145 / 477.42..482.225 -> 1.00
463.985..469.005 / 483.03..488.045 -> 1.07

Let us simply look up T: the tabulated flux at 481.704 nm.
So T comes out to 12.34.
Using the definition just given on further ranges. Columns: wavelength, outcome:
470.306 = 12.17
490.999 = 12.04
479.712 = 10.96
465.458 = 10.31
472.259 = 13.03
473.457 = 11.77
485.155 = 11.63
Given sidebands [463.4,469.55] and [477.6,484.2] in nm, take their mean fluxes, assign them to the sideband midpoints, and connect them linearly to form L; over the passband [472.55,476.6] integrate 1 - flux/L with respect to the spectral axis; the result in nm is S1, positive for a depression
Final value 0.076 nm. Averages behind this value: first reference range 12.3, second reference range 11.7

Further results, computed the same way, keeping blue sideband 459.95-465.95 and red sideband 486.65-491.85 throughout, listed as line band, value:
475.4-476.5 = 0.074 nm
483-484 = -0.050 nm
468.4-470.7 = -0.106 nm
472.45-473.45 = 0.068 nm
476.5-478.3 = -0.004 nm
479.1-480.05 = -0.017 nm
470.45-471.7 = -0.019 nm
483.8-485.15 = 0.003 nm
